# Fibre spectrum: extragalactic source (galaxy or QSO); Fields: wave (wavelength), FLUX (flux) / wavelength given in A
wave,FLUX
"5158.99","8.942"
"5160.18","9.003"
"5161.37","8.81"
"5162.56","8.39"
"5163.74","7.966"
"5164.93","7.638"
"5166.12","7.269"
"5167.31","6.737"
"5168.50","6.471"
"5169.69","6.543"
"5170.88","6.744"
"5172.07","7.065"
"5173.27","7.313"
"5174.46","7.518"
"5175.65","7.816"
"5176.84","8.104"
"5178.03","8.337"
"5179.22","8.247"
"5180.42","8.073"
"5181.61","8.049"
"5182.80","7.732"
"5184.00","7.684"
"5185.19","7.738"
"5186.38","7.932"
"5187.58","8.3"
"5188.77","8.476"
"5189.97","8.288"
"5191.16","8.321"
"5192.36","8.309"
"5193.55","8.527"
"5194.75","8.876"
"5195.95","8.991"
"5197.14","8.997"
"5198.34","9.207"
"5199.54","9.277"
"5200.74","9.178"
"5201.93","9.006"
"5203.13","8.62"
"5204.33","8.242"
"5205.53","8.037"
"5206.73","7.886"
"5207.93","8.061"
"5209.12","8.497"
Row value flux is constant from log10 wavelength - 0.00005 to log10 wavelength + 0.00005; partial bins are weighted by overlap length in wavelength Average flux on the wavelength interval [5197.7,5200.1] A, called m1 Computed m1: 9.21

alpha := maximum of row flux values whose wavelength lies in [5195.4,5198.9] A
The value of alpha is 9.207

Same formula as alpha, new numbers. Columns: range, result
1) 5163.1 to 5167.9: 7.966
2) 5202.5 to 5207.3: 8.62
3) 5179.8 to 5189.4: 8.476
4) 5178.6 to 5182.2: 8.247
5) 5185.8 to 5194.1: 8.527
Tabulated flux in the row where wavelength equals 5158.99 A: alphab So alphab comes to 8.942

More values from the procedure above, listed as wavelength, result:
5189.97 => 8.288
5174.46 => 7.518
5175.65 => 7.816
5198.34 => 9.207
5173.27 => 7.313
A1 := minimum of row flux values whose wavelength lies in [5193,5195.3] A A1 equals 8.527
